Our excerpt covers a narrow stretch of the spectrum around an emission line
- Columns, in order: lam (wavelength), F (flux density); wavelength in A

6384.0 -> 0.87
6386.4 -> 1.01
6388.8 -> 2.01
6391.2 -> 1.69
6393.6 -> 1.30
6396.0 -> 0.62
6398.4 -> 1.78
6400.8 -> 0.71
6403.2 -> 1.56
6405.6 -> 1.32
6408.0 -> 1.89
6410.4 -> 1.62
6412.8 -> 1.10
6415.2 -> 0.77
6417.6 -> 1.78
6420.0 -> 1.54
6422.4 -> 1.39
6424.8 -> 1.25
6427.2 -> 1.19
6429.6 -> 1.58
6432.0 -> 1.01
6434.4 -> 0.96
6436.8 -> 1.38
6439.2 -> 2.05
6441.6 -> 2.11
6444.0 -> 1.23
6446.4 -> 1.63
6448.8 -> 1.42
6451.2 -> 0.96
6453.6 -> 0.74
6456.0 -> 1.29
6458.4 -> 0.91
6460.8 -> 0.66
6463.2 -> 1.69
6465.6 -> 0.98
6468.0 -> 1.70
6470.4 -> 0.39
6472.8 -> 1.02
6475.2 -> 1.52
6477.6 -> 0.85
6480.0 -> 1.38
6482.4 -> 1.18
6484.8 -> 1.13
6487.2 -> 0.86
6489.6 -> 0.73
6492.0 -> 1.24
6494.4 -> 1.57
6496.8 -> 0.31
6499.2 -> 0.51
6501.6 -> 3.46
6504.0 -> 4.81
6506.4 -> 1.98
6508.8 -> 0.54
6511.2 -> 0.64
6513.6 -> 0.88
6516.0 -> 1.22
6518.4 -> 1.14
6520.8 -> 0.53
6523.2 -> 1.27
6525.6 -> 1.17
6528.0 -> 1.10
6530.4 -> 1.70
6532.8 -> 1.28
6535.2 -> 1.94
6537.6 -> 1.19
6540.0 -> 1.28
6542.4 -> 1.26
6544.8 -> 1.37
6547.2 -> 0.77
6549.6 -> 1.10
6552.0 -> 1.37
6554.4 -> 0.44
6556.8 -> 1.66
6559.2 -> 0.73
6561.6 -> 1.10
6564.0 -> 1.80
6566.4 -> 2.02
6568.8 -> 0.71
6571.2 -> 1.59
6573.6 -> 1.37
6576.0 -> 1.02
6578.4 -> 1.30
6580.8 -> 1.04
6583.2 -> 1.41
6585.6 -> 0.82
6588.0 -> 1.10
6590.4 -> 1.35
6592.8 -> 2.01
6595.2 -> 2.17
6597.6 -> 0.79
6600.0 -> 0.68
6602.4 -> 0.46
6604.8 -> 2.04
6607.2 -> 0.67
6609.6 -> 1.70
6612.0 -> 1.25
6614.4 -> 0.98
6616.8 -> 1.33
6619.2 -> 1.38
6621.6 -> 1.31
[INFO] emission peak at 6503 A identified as [O III] 5007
